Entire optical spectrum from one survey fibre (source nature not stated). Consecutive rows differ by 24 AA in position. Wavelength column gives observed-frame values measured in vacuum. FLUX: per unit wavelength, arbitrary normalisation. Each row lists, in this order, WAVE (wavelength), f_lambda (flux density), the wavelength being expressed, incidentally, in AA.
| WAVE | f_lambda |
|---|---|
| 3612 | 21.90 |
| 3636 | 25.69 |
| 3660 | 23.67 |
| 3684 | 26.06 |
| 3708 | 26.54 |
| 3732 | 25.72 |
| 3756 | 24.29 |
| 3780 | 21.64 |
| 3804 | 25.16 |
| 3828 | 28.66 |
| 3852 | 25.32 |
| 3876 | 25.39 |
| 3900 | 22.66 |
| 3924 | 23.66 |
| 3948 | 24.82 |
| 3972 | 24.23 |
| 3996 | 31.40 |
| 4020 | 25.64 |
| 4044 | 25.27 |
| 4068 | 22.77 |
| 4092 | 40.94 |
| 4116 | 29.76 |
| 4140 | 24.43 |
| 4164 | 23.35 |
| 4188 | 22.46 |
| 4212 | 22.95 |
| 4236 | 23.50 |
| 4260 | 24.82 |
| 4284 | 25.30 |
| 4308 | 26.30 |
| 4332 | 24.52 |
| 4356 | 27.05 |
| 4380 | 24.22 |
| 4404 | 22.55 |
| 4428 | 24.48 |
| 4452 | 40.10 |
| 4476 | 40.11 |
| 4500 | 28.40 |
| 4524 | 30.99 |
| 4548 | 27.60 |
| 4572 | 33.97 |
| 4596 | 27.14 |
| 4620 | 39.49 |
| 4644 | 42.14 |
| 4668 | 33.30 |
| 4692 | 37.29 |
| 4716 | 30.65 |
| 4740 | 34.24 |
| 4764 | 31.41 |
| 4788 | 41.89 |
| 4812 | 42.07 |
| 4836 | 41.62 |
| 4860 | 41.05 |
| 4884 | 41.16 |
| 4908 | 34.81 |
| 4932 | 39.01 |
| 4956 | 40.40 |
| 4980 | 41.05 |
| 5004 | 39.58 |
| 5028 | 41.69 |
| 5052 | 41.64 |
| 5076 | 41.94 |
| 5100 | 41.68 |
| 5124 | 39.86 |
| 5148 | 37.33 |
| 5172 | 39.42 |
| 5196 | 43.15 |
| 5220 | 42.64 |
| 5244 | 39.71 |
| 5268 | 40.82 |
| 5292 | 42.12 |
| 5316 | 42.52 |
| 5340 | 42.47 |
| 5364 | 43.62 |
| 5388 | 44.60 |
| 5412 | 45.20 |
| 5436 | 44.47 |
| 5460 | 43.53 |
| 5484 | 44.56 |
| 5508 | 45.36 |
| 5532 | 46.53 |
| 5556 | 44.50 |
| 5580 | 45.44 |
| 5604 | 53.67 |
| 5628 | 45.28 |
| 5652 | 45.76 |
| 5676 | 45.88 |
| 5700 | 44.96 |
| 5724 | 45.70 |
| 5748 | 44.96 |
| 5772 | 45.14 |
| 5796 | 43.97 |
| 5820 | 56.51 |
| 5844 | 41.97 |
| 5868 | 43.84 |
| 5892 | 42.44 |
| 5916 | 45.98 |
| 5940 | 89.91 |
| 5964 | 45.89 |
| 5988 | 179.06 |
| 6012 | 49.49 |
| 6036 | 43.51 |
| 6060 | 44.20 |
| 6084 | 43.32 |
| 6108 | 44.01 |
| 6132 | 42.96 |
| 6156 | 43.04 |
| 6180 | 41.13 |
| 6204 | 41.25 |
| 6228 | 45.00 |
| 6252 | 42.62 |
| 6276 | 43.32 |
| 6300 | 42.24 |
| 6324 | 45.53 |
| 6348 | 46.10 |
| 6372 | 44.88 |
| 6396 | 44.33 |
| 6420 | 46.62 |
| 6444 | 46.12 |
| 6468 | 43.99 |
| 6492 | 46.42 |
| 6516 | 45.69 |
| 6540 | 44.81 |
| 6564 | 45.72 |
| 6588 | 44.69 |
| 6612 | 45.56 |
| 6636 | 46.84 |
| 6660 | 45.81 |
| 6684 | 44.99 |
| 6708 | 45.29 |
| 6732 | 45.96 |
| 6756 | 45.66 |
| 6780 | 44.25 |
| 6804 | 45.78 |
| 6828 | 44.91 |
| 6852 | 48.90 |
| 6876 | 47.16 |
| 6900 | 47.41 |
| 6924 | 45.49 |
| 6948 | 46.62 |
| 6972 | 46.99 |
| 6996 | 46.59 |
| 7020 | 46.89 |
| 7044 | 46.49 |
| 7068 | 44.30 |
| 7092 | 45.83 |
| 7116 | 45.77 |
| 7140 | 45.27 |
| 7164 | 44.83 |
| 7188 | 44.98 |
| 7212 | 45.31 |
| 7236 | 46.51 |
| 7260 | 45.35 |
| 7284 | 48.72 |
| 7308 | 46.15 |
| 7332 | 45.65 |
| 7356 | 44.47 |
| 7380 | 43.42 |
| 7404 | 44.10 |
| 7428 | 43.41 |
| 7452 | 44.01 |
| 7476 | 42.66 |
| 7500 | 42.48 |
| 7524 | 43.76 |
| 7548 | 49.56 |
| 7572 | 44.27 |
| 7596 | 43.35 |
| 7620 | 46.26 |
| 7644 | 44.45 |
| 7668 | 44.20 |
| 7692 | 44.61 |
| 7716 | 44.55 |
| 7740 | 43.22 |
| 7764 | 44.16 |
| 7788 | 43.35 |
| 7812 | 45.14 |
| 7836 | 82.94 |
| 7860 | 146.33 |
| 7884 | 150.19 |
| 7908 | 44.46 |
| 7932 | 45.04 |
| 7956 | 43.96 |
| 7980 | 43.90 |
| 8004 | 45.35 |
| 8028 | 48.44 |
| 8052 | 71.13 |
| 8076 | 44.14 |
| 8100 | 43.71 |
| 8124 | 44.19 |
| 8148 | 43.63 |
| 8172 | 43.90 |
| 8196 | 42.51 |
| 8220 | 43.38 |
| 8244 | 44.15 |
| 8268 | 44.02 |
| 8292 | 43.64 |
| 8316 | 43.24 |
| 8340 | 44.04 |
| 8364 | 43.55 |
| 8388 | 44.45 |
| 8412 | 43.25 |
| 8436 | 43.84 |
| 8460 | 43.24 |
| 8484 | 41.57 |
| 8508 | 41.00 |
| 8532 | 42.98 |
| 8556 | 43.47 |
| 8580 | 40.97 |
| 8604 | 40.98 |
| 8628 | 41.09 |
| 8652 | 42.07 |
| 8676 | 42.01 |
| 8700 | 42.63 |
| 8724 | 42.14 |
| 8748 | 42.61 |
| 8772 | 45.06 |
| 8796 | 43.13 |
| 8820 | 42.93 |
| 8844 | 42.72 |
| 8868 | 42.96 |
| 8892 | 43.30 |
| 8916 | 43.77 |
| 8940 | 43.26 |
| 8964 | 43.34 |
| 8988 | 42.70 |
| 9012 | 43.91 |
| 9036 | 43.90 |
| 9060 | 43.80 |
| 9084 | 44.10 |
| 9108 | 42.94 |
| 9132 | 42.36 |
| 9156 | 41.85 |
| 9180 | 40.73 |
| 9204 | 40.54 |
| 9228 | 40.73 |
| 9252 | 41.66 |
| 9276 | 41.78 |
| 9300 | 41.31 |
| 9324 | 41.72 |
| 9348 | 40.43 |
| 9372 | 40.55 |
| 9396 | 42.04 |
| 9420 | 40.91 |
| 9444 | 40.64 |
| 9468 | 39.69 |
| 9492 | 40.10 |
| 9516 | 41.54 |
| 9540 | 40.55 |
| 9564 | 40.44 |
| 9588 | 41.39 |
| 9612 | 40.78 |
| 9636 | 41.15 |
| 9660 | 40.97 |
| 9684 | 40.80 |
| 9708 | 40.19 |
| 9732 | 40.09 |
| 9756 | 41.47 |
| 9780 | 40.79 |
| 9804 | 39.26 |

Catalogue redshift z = 0.20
